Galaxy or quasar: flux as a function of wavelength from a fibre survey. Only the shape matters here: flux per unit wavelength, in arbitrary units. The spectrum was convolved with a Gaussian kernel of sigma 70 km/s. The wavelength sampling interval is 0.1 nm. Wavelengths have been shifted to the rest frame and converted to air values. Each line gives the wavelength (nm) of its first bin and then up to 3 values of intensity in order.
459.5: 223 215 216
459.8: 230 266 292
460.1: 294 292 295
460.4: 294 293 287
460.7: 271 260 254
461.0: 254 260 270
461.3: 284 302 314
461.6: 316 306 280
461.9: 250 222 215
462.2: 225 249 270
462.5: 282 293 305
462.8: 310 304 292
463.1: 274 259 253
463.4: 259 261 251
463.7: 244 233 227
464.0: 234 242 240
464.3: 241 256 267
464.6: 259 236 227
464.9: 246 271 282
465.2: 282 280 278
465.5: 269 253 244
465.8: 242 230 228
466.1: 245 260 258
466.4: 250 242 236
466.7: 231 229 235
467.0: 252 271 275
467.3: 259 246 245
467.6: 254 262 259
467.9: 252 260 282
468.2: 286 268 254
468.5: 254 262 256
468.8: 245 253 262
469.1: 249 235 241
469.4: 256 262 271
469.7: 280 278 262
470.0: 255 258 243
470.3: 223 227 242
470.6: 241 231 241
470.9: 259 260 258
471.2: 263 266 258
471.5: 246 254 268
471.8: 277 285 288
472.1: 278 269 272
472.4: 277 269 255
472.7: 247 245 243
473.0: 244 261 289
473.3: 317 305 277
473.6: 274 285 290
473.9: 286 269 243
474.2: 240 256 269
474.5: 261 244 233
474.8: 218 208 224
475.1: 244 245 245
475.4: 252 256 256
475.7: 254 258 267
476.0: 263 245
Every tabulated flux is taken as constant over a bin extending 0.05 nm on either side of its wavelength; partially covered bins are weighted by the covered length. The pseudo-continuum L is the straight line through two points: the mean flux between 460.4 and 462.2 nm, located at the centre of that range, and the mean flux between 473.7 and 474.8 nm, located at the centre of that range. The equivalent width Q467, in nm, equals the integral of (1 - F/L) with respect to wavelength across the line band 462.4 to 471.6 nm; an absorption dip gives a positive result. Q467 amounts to 0.34 nm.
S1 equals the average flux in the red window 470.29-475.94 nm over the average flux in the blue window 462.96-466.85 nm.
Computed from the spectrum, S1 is 1.0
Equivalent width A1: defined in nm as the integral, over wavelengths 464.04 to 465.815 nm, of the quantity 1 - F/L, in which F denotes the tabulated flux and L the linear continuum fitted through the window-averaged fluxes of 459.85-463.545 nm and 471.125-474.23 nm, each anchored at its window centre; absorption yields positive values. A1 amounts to 0.11 nm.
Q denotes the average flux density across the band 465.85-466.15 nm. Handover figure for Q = 234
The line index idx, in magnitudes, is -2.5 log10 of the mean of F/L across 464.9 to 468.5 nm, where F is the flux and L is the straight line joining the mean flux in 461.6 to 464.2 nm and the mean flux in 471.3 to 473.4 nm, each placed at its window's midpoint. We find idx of 0.04 mag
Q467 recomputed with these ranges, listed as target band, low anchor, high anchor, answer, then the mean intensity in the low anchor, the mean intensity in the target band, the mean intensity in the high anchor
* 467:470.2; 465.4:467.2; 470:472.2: -0.10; 247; 259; 256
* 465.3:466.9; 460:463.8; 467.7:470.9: 0.10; 274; 247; 255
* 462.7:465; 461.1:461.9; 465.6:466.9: 0.09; 291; 257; 241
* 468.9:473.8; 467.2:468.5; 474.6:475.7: -0.22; 261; 262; 239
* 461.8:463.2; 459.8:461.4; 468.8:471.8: 0.02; 277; 269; 253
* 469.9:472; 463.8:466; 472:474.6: 0.08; 252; 254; 269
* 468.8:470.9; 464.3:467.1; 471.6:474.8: 0.08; 252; 251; 267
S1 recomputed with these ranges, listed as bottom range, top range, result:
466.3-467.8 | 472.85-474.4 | 1.09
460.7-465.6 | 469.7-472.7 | 0.98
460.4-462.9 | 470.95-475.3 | 0.95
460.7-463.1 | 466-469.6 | 0.92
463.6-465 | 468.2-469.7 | 1.05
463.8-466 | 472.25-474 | 1.08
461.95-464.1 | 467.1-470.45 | 0.99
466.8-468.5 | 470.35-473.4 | 1.01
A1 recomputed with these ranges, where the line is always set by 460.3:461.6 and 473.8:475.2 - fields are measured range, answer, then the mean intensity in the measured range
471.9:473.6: -0.13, 272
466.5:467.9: 0.08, 250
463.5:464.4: 0.11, 241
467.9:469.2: 0.01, 260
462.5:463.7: -0.01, 277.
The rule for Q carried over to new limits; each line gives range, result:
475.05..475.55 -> 248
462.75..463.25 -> 288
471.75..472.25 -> 279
